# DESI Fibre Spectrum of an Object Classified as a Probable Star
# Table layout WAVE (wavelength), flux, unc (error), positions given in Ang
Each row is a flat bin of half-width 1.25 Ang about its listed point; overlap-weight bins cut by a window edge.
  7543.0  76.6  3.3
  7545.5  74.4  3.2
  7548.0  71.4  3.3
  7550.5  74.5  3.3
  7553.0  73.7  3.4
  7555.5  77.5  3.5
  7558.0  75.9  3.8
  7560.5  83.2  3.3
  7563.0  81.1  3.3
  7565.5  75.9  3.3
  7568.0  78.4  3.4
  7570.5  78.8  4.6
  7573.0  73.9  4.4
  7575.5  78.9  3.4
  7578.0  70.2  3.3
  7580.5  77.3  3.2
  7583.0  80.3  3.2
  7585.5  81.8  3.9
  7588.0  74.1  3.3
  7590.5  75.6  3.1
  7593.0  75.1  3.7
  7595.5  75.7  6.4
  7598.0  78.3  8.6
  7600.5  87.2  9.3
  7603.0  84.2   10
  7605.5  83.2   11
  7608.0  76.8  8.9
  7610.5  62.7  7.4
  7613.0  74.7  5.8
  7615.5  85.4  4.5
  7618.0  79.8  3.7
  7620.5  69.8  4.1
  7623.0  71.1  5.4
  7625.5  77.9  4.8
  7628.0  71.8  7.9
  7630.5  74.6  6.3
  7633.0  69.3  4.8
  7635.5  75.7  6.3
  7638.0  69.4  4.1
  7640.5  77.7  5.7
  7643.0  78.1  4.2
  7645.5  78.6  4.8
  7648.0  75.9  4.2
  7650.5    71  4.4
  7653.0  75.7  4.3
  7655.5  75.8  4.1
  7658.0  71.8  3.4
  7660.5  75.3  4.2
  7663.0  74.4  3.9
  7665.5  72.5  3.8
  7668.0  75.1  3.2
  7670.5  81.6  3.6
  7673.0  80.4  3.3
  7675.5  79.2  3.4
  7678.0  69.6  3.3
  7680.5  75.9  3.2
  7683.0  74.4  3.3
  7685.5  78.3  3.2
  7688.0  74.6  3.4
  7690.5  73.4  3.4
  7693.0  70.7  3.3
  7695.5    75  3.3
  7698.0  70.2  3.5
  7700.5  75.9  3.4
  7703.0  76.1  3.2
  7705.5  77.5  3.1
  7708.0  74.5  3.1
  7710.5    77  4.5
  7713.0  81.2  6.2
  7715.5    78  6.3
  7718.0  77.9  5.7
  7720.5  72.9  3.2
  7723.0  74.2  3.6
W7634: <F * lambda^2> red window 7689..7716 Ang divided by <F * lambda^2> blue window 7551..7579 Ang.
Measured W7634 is 1.01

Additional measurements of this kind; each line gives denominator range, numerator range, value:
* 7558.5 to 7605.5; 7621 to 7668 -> 0.96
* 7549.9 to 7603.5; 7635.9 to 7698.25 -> 0.99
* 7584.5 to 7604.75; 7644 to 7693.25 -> 0.97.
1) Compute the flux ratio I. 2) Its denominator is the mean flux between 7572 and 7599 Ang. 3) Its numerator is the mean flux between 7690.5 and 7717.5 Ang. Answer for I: 0.99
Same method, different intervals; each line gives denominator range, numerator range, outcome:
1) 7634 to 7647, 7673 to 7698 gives 0.99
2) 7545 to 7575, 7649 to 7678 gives 0.98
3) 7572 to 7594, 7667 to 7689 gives 1.00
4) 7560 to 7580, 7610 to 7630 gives 0.96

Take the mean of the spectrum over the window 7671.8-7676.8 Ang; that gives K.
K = 79.7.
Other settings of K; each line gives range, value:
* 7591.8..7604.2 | 80.1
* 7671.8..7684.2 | 75.9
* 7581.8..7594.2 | 77.4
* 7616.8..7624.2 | 73.5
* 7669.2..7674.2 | 80.9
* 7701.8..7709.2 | 76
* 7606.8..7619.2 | 75.9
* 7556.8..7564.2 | 80.1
